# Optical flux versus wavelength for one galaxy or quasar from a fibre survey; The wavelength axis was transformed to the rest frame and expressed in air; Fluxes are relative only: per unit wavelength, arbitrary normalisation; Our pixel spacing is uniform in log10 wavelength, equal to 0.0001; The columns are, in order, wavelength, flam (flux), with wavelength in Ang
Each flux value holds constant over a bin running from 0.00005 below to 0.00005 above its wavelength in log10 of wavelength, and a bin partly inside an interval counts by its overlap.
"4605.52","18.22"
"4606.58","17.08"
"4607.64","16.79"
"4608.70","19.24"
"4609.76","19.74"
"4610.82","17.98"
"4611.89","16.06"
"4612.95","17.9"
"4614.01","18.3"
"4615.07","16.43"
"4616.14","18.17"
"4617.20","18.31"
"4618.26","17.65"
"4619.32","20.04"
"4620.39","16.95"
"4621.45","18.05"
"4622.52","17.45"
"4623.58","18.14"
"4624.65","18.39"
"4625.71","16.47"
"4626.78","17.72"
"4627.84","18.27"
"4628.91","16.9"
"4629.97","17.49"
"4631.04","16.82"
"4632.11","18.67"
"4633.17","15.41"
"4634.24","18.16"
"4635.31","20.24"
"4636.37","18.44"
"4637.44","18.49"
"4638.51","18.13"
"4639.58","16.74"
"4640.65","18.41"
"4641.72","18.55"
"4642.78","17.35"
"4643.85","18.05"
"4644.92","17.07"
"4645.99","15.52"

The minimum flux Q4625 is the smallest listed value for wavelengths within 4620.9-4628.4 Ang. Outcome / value 16.47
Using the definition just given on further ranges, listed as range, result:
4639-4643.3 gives 16.74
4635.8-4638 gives 18.44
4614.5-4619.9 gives 16.43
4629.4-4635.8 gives 15.41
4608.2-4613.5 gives 16.06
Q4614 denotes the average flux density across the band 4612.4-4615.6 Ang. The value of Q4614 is 17.6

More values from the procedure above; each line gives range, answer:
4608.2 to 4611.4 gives 18.9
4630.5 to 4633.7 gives 17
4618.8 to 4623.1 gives 18.1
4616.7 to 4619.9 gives 18.7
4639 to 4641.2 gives 17.6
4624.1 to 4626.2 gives 17.5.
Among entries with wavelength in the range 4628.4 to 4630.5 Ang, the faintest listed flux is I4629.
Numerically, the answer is 16.9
